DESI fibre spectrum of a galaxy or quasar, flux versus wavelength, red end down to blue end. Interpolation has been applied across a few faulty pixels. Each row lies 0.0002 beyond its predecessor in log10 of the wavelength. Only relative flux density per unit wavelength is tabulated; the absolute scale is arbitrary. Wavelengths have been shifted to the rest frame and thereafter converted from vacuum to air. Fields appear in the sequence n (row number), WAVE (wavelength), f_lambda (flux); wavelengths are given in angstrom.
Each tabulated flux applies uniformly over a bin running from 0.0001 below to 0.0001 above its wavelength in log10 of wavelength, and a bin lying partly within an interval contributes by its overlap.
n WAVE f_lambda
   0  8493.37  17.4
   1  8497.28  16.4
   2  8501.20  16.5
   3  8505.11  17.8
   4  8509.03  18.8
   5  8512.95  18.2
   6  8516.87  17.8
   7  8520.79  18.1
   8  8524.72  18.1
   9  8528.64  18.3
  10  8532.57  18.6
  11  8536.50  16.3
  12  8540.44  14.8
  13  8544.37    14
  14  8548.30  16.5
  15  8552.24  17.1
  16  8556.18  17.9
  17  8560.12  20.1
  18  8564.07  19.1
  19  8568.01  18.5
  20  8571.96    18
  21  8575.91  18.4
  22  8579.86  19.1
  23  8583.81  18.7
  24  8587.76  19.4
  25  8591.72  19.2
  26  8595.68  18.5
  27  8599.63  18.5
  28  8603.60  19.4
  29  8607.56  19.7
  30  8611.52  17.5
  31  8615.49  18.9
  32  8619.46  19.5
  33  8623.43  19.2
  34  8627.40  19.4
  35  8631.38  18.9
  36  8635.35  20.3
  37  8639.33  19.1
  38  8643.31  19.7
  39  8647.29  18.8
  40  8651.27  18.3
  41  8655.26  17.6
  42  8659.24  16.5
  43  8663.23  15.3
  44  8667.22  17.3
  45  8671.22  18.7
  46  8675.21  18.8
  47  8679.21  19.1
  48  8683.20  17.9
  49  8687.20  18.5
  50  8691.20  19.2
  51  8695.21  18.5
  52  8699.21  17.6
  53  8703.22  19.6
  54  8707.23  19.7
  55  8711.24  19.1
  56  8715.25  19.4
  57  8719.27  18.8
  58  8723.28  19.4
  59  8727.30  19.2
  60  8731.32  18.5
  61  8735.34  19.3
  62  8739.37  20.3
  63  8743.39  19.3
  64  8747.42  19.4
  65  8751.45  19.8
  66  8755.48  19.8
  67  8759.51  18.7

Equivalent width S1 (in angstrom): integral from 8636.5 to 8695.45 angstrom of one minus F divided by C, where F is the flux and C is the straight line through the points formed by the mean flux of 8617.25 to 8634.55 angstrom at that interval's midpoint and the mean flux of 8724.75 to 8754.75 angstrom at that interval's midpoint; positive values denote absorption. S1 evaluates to 3.38 angstrom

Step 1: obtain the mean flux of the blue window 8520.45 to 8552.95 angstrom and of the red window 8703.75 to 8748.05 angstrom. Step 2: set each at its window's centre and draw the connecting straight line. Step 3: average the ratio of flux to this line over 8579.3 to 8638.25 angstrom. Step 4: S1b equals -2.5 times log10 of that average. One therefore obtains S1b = -0.08 mag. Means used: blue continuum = 16.8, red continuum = 19.3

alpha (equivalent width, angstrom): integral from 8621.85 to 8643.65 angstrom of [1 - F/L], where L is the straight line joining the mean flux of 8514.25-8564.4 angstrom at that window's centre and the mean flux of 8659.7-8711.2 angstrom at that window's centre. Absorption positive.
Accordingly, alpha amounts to -1.7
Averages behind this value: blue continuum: 17.4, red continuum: 18.3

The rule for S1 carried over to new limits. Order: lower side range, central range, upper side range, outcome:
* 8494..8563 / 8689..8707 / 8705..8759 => 0.2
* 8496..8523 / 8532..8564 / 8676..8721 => 1.7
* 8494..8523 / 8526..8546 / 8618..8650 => 1.7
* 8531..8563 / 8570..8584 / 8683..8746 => -1.0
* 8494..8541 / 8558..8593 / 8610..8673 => -1.9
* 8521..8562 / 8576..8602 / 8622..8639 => -0.7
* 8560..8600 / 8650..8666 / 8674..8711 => 1.6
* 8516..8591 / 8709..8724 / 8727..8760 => 0.0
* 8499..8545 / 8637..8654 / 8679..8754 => -0.4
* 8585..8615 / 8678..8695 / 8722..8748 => 0.5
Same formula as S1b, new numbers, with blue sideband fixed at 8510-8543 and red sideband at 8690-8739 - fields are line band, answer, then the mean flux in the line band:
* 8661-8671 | 0.12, 16.7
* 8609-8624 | -0.03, 18.8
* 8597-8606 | -0.05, 19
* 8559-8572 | -0.07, 19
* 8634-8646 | -0.07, 19.6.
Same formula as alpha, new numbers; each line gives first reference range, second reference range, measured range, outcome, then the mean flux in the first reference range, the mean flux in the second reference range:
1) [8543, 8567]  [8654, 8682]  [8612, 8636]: -2.2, 17.6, 17.6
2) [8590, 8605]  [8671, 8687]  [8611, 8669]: 0.9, 18.9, 18.6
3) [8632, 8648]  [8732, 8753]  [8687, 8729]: 1.1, 19.5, 19.5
